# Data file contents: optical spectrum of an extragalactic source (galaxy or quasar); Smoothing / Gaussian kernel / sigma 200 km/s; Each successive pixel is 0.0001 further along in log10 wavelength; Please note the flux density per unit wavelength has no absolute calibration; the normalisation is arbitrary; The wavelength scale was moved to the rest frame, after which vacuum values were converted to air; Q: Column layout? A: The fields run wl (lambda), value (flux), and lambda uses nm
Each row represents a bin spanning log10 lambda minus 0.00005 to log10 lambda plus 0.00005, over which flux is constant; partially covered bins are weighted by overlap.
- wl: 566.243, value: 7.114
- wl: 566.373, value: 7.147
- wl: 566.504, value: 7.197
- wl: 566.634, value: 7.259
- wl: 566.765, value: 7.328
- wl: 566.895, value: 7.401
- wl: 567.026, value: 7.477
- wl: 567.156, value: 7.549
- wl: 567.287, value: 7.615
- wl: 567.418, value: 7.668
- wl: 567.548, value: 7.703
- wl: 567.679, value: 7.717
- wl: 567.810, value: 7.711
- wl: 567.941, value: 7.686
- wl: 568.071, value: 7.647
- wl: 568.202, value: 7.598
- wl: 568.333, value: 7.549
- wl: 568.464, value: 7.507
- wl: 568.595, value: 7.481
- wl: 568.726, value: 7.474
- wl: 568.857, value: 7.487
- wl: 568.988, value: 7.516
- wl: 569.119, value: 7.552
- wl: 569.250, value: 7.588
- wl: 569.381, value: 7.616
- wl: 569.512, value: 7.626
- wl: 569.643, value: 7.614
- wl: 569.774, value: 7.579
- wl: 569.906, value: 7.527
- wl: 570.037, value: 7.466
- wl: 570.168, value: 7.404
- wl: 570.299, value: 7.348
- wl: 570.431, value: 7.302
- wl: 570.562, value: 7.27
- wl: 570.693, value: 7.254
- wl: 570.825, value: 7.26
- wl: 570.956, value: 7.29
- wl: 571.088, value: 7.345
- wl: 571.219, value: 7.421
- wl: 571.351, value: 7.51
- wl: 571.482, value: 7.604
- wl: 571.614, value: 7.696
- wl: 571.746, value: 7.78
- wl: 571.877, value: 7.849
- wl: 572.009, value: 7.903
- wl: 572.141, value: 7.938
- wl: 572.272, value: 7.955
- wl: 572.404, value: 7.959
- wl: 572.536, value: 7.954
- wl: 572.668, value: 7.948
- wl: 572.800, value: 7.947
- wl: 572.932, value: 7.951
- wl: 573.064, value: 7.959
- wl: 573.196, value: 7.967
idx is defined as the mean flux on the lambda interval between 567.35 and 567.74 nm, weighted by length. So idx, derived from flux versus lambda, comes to 7.7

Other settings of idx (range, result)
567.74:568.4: 7.64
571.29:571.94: 7.69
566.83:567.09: 7.43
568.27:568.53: 7.52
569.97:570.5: 7.39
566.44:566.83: 7.27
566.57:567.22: 7.4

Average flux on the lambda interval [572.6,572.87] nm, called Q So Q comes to 7.94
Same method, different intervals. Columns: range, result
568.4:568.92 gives 7.48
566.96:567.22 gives 7.52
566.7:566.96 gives 7.38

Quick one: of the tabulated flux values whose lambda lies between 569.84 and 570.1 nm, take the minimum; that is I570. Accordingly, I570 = 7.466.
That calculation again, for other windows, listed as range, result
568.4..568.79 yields 7.474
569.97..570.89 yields 7.254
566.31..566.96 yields 7.147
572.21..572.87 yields 7.947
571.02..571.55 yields 7.345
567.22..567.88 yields 7.615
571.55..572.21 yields 7.696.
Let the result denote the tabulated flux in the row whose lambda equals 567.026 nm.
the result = 7.477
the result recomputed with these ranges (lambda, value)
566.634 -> 7.259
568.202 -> 7.598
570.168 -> 7.404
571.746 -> 7.78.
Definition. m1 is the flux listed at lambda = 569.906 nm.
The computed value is 7.527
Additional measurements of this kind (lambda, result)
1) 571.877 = 7.849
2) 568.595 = 7.481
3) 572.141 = 7.938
